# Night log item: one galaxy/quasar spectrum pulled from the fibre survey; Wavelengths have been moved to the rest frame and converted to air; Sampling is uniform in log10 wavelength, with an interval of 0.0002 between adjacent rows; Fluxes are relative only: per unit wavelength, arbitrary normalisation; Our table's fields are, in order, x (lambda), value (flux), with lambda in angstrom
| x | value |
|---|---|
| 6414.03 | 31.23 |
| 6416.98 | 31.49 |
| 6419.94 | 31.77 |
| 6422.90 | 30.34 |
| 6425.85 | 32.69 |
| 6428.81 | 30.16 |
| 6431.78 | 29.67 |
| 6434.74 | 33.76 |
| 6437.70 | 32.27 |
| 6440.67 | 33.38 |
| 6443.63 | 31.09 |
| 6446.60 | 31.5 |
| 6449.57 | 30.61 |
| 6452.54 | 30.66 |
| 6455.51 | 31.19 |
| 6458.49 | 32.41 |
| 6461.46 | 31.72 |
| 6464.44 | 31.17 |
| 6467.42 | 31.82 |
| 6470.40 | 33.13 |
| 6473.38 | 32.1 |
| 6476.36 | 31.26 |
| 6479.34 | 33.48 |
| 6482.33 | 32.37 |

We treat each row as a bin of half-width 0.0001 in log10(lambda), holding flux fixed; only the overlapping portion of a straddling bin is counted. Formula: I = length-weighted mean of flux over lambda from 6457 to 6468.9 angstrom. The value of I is 31.8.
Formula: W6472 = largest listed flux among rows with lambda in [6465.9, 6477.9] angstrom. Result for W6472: 33.13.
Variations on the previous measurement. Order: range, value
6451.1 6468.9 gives 32.41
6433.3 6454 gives 33.76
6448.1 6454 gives 30.66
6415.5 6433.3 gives 32.69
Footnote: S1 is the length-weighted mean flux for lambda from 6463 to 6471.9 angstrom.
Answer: 32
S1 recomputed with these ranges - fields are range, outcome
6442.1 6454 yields 31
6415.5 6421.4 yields 31.6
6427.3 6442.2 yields 31.8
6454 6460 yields 31.8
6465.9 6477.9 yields 32.1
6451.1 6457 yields 30.9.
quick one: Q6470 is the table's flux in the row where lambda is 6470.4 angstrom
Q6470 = 33.13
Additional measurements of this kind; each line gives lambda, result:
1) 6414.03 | 31.23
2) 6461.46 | 31.72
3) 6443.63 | 31.09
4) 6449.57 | 30.61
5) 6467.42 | 31.82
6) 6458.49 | 32.41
